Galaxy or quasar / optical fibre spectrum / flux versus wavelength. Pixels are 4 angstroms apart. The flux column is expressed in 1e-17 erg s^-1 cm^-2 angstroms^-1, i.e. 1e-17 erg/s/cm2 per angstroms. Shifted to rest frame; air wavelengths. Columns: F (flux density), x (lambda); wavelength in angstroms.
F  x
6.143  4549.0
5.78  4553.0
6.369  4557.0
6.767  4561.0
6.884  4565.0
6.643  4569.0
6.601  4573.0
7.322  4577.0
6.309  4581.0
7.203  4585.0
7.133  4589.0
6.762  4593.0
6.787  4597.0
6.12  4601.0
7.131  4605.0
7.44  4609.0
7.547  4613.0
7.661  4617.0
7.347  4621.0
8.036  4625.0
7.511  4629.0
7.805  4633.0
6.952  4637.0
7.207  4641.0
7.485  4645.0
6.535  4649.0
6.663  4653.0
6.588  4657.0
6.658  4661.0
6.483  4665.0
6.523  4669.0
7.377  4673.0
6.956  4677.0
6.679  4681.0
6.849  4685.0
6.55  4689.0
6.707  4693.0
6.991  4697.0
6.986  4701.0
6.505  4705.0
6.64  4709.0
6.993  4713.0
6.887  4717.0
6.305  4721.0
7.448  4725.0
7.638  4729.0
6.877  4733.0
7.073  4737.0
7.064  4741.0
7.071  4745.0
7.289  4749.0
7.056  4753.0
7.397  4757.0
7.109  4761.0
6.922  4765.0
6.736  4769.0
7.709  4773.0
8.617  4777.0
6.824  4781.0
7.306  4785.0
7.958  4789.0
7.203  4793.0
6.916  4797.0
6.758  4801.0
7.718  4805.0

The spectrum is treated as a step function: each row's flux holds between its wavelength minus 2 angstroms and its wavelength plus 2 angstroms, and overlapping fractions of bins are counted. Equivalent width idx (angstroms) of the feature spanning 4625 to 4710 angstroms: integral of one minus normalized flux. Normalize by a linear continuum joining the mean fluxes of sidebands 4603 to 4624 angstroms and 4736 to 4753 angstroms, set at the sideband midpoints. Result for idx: 4.6 angstroms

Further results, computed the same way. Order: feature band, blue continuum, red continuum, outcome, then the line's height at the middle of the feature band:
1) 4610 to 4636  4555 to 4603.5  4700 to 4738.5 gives -3.10 angstroms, 6.8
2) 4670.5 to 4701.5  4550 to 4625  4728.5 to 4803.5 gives 0.91 angstroms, 7.08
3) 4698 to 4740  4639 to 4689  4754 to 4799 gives 0.78 angstroms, 7.07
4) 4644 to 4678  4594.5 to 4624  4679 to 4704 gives 0.70 angstroms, 6.93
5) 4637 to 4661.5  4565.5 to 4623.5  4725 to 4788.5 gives 0.75 angstroms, 7.09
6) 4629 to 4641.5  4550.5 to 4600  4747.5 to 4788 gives -0.87 angstroms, 6.89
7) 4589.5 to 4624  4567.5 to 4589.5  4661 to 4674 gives -1.59 angstroms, 6.82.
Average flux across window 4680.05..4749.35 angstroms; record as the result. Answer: 6.91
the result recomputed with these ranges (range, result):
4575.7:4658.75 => 7.12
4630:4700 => 6.89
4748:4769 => 7.11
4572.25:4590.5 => 6.93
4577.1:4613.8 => 6.94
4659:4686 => 6.79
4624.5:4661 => 7.13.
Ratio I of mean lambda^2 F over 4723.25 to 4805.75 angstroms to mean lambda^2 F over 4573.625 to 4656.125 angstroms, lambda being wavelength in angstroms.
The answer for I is 1.09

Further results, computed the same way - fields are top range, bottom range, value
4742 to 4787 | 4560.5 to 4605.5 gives 1.16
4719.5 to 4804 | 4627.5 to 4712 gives 1.09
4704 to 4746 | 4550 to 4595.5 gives 1.11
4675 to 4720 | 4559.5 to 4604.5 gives 1.05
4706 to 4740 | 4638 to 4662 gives 1.05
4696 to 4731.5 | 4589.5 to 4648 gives 0.99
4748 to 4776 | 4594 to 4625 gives 1.07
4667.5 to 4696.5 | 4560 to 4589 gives 1.04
